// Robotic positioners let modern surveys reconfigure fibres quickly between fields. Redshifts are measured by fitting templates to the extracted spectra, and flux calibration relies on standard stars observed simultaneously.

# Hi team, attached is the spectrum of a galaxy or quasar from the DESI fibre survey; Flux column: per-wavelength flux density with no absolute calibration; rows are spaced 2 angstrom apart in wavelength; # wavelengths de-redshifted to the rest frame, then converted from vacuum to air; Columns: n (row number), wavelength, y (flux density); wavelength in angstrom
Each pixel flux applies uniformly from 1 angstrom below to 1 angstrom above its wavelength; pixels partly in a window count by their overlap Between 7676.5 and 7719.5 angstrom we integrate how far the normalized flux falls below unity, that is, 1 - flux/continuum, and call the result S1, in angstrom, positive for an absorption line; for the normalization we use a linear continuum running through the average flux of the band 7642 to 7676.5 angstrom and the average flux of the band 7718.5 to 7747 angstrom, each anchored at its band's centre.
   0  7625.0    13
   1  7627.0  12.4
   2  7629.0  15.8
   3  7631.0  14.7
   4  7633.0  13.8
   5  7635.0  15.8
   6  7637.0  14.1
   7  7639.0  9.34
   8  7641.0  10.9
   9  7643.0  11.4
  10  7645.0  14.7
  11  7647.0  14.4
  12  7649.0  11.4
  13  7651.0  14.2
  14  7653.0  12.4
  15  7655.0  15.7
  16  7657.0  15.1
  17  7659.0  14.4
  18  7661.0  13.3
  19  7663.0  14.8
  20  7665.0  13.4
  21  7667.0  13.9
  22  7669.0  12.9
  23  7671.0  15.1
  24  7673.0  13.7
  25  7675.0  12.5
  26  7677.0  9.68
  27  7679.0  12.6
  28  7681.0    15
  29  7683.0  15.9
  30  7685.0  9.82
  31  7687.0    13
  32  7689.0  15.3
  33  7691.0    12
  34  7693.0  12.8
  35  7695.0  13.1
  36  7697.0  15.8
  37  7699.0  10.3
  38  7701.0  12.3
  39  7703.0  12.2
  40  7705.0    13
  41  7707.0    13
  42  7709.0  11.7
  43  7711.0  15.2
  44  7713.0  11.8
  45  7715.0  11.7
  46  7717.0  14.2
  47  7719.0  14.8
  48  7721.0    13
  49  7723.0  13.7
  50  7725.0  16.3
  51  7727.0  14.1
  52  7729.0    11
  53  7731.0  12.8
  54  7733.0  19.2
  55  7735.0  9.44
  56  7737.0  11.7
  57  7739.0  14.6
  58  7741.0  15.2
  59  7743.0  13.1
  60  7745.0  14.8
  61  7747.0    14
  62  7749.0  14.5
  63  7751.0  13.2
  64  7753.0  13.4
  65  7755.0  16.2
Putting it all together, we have 2.4 angstrom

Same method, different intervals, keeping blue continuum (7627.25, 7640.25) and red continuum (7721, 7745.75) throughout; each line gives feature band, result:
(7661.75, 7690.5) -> 0.8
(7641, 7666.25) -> 0.2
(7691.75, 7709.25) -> 1.3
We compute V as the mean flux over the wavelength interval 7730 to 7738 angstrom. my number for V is 13.3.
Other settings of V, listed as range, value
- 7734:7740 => 11.9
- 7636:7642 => 11.4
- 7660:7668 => 13.9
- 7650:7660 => 14.4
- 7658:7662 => 13.9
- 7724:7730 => 13.8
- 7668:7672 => 14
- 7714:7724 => 13.5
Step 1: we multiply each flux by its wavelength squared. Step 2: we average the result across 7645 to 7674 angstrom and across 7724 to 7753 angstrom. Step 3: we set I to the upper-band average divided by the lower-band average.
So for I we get 1.0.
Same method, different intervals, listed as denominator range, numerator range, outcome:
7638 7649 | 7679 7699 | 1.12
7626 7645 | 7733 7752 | 1.07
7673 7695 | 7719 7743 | 1.08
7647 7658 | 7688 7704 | 0.95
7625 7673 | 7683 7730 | 0.98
